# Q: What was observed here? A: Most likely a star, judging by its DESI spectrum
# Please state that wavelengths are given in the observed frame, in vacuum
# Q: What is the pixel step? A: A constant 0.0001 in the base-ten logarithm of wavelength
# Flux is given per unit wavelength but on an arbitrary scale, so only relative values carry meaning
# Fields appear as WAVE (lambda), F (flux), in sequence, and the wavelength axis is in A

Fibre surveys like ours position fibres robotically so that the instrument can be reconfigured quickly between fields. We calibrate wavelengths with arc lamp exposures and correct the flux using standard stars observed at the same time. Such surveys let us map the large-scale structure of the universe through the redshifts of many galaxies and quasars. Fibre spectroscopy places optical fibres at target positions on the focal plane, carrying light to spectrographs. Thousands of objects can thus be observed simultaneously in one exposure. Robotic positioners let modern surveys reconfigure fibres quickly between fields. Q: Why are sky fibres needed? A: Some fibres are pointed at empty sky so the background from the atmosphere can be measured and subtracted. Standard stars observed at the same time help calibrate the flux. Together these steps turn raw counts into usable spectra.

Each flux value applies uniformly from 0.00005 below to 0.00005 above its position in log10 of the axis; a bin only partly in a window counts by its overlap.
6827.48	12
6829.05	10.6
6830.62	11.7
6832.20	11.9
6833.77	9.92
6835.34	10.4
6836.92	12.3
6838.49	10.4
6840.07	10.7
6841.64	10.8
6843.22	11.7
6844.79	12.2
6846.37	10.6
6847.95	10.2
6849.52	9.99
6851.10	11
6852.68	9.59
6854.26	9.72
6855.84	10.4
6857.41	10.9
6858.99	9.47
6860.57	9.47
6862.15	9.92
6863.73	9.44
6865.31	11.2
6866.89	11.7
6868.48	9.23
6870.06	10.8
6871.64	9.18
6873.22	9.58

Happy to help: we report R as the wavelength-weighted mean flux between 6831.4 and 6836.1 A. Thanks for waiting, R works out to 10.7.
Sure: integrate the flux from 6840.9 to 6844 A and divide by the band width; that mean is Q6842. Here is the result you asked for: 11.2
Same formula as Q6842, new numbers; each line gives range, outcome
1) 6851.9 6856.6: 9.89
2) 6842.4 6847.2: 11.5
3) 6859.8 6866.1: 10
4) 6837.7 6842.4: 10.6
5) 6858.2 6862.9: 9.62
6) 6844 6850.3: 10.8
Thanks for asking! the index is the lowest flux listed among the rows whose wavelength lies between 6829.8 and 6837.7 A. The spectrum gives 9.92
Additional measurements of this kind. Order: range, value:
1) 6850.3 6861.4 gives 9.47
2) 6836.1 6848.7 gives 10.2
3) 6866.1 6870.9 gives 9.23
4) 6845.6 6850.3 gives 9.99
